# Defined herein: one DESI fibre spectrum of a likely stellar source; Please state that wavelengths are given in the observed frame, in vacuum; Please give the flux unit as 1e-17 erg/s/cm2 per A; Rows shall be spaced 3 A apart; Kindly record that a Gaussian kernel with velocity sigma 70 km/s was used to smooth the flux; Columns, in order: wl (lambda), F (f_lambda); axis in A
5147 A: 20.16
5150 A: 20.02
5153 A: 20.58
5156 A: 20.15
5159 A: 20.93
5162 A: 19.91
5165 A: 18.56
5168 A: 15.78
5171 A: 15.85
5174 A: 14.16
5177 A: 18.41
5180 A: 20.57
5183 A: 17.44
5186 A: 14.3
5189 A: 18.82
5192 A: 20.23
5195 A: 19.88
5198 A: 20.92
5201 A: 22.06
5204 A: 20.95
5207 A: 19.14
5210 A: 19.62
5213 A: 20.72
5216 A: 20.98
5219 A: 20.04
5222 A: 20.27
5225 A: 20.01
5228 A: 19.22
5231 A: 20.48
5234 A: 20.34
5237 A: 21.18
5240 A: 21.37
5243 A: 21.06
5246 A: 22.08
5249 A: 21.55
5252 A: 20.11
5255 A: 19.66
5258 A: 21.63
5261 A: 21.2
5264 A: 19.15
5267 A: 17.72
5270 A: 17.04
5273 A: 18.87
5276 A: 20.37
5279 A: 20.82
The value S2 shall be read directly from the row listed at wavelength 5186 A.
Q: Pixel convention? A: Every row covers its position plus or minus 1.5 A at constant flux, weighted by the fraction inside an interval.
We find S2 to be 14.3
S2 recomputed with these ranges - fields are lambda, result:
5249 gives 21.55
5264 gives 19.15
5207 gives 19.14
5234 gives 20.34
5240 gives 21.37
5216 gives 20.98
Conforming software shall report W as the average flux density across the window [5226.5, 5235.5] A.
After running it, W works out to 20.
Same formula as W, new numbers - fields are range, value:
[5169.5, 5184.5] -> 17.3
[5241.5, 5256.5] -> 20.9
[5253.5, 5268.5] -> 19.9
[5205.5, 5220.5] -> 20.1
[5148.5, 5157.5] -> 20.2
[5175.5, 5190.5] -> 17.9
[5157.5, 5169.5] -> 18.8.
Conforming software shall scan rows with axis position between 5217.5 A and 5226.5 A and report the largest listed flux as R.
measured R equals 20.27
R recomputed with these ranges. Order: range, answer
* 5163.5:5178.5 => 18.56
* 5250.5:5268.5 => 21.63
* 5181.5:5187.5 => 17.44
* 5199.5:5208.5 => 22.06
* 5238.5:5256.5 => 22.08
